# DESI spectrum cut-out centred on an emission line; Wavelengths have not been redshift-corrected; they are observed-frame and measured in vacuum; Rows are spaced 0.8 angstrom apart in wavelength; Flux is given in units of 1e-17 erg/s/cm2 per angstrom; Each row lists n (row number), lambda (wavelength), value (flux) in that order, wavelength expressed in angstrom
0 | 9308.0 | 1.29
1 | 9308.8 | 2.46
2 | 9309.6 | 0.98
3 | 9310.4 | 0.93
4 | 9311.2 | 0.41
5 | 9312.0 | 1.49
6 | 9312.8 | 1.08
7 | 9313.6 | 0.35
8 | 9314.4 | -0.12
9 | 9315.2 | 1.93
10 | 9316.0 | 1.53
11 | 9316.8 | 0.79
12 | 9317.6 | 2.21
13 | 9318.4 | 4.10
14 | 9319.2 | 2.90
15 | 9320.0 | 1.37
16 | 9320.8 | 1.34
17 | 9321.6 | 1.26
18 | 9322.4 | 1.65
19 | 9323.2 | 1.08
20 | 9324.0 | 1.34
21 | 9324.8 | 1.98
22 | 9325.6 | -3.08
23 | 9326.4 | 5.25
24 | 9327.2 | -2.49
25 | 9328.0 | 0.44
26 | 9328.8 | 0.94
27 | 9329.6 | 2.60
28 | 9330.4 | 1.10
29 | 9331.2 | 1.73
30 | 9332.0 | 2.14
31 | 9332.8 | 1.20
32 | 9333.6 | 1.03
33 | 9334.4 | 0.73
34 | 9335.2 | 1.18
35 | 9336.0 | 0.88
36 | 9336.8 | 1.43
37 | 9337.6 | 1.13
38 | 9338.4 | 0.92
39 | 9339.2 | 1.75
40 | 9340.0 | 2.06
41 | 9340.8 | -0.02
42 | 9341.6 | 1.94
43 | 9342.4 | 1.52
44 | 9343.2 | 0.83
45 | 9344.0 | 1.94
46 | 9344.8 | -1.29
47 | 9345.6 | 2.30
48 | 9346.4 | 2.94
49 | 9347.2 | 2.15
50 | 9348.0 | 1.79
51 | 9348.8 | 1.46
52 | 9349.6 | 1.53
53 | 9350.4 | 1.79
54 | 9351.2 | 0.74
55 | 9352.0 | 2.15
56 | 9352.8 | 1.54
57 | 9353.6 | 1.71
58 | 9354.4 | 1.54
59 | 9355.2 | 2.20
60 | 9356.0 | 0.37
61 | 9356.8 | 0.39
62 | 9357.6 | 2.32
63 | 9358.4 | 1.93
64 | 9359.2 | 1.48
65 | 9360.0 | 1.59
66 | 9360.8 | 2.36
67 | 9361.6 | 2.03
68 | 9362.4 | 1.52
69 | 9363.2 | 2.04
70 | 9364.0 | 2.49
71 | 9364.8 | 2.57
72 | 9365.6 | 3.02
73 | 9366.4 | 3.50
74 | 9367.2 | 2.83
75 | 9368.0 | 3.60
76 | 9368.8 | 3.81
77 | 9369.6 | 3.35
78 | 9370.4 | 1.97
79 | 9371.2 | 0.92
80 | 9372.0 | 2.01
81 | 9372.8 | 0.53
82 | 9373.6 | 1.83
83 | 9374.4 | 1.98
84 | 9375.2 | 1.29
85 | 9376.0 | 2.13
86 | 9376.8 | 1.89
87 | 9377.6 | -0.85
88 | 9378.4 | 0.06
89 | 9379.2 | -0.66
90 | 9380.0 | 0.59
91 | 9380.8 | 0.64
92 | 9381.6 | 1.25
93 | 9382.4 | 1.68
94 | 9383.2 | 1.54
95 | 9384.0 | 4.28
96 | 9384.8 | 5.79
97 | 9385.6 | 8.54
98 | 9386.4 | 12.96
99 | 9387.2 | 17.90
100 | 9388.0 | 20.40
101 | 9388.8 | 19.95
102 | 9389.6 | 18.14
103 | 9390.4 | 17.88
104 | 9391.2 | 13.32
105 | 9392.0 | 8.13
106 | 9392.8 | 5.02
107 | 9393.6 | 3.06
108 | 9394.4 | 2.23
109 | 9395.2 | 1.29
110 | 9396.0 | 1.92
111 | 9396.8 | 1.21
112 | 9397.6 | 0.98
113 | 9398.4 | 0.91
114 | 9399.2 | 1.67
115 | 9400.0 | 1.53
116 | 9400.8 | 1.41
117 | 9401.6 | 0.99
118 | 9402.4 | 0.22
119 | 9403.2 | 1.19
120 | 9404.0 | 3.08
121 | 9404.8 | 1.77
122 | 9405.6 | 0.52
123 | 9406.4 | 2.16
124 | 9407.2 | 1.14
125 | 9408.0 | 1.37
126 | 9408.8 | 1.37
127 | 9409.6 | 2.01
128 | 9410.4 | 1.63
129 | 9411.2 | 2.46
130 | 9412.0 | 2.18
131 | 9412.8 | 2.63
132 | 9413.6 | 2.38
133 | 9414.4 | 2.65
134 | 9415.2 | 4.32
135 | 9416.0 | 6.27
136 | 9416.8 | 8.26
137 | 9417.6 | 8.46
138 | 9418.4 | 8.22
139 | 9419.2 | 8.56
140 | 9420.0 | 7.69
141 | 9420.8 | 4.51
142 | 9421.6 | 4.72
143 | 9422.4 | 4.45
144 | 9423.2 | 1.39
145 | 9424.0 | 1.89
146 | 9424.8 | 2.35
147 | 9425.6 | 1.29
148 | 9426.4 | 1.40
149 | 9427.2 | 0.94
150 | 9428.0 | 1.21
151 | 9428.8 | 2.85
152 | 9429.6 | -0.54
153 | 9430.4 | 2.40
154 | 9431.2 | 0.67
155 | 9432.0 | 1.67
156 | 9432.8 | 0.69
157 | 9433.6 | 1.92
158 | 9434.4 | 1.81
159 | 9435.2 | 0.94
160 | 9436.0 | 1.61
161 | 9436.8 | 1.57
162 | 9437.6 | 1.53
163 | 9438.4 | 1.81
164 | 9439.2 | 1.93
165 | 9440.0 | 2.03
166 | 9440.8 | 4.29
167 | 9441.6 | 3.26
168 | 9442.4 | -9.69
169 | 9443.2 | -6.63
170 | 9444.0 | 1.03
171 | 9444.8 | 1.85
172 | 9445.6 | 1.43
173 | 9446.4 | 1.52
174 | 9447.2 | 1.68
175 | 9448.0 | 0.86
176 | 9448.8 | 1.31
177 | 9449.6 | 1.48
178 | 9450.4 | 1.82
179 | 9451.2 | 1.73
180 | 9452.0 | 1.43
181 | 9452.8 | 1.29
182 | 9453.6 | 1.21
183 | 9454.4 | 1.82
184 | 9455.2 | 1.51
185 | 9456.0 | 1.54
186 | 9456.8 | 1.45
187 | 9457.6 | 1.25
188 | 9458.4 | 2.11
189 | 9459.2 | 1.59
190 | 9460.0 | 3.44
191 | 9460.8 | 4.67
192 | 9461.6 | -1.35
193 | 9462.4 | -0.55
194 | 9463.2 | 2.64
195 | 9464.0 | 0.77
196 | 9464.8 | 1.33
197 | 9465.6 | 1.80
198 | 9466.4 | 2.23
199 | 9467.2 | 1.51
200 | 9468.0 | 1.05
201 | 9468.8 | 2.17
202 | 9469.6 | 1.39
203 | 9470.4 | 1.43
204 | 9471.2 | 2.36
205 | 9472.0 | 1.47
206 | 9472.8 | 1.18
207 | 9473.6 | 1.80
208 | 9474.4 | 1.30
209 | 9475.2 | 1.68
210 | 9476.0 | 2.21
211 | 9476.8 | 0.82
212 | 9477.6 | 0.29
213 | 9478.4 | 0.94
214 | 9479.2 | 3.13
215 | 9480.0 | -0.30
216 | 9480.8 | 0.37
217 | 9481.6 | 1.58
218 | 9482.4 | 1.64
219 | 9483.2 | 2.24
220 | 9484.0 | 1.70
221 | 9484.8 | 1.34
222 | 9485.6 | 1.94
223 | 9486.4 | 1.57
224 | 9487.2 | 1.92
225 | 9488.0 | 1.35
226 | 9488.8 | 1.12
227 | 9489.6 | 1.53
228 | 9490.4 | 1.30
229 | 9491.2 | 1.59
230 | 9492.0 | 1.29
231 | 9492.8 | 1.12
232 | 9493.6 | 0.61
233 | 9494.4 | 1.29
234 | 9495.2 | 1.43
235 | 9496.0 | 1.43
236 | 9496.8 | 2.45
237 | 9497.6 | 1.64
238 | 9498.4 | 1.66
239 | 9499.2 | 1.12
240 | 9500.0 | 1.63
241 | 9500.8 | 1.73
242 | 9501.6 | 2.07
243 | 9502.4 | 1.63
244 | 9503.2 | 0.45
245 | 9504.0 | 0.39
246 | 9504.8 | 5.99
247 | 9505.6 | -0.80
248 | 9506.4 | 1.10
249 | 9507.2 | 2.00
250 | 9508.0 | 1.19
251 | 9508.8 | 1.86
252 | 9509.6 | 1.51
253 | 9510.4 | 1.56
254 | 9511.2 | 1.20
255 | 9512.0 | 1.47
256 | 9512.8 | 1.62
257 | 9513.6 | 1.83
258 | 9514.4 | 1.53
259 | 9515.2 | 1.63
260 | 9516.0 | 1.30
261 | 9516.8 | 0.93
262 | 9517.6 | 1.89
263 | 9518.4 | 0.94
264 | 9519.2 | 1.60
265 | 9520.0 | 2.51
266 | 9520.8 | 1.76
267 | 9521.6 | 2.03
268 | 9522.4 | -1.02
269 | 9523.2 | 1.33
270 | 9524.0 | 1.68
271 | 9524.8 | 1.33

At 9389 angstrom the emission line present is H-alpha 6563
